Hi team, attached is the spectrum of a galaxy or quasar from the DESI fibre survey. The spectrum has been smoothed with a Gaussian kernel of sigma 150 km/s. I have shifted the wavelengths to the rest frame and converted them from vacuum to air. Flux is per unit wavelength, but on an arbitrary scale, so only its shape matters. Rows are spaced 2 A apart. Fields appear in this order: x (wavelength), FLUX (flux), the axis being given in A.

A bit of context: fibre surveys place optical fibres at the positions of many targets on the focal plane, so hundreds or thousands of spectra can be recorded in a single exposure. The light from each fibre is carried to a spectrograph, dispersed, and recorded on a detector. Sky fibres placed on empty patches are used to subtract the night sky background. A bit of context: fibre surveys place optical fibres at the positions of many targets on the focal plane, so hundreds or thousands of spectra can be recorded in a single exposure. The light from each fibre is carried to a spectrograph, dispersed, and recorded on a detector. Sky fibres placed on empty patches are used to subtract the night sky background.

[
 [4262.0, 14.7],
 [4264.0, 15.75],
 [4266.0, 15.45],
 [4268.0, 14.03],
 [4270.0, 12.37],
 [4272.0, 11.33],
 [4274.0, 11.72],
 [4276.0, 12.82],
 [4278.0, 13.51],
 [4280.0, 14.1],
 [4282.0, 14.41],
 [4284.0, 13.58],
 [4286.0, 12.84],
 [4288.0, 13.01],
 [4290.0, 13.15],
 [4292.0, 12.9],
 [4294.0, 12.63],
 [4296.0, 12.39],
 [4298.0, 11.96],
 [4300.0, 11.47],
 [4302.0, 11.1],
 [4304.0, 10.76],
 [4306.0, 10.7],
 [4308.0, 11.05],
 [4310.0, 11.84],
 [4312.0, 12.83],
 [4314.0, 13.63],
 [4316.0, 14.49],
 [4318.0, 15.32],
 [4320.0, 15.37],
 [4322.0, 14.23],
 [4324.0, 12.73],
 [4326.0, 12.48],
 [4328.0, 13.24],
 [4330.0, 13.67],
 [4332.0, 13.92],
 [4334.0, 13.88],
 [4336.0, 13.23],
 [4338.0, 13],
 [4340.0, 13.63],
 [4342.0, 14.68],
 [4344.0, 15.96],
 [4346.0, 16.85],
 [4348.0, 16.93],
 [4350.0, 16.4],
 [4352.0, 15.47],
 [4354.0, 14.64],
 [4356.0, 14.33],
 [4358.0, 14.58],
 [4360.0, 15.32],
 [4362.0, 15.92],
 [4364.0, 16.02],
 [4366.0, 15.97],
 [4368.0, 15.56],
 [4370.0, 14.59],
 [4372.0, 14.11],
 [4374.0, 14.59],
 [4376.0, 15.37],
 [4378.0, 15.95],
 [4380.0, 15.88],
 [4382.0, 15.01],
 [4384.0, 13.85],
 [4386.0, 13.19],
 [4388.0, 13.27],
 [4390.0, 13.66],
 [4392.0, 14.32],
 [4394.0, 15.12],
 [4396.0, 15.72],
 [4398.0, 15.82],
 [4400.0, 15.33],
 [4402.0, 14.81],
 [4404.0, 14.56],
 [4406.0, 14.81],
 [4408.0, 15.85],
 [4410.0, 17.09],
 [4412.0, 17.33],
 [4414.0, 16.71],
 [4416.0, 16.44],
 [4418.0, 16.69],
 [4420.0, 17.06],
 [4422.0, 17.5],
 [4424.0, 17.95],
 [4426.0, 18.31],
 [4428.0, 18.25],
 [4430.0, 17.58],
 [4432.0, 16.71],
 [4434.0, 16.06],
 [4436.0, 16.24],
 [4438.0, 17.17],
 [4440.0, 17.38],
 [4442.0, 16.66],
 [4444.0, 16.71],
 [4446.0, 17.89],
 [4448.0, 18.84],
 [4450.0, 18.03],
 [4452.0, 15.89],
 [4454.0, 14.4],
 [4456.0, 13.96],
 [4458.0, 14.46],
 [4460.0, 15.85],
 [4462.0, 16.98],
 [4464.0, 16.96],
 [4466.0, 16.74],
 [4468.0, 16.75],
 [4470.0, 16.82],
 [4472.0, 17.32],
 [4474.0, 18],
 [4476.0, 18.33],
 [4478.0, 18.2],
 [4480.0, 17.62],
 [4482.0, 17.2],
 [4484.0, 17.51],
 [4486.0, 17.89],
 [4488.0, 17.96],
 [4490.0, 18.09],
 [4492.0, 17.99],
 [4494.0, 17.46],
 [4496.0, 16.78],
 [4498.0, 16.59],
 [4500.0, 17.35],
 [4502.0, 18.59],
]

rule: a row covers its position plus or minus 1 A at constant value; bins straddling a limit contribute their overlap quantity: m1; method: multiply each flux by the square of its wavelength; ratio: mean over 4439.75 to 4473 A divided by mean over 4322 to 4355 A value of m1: 1.21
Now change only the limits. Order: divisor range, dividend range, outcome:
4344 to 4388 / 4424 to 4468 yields 1.14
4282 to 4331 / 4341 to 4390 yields 1.21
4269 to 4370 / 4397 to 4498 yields 1.30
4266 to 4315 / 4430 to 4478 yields 1.44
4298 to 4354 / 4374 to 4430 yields 1.20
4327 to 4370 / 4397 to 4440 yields 1.15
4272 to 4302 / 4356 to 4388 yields 1.22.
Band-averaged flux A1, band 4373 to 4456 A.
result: 16.1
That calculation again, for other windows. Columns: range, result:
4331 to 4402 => 14.9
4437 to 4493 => 17.1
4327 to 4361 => 14.7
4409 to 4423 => 17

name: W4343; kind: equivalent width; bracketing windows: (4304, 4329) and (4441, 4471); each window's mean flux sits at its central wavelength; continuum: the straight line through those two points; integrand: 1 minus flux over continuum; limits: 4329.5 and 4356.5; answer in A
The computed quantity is -2.1 A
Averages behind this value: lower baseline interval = 13.1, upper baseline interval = 16.5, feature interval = 14.8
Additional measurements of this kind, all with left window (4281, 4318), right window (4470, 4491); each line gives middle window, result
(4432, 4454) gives -0.3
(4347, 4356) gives -1.0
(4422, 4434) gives -1.0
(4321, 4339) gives 0.1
